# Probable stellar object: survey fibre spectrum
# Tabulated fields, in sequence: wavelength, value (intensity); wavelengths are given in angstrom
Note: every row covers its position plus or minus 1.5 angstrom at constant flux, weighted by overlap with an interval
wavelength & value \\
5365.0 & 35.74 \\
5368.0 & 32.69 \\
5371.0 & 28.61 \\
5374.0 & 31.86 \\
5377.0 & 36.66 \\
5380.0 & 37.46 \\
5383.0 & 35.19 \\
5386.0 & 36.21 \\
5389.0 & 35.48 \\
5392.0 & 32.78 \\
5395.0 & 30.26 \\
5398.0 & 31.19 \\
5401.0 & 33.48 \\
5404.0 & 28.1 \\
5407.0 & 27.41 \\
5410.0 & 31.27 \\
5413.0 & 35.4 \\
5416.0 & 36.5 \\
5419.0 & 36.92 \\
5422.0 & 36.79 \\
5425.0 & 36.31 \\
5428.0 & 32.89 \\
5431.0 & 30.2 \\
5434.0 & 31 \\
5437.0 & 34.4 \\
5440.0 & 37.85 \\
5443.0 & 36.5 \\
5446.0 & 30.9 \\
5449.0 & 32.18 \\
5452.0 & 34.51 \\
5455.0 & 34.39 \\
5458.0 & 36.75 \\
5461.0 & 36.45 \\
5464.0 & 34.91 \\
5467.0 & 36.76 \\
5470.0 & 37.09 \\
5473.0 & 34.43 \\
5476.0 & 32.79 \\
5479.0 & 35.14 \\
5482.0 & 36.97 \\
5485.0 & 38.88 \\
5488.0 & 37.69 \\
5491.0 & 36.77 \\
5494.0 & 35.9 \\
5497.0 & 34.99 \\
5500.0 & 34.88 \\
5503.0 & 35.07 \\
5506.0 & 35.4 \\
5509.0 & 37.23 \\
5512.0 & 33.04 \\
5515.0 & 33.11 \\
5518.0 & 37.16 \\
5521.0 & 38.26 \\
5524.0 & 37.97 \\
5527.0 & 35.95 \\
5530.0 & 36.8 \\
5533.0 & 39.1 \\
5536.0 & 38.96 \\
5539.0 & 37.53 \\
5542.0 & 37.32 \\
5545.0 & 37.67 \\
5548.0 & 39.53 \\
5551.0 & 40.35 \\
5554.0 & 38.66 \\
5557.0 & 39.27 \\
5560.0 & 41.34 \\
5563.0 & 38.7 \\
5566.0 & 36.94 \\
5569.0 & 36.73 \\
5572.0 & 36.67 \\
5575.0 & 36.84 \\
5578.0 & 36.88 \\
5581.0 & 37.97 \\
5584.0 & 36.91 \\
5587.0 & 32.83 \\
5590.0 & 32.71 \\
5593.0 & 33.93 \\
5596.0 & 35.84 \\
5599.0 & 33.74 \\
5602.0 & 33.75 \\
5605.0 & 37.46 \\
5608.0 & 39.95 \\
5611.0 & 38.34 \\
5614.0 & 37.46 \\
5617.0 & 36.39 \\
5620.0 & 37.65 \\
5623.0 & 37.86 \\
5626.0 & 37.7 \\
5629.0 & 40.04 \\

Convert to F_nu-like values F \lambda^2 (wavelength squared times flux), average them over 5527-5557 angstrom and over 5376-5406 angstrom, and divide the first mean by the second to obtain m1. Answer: 1.21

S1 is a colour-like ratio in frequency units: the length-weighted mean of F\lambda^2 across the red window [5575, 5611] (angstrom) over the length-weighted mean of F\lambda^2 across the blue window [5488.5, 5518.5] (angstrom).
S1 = 1.05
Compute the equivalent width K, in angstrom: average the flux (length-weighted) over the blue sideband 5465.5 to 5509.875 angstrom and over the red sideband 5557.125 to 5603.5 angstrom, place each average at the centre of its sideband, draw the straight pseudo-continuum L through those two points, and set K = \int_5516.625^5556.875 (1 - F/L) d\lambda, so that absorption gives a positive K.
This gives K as -2.3 angstrom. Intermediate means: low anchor 36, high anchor 36.2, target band 38.1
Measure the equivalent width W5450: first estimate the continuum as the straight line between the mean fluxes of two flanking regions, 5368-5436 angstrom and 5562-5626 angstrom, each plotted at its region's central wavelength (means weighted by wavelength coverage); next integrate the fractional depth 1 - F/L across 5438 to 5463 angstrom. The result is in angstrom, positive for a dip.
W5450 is -0.63 angstrom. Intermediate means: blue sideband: 33.3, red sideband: 36.5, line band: 34.9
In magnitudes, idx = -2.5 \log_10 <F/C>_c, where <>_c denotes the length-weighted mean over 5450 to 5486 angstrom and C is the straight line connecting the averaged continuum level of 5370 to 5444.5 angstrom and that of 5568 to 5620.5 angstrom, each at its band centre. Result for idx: -0.04 mag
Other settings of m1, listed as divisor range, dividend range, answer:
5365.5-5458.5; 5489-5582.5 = 1.16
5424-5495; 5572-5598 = 1.06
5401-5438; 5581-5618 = 1.16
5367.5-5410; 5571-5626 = 1.20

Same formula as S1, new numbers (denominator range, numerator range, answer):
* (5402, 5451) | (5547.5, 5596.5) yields 1.17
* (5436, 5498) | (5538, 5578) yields 1.11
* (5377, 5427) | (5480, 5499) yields 1.12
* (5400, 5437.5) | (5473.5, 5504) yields 1.11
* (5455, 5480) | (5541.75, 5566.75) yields 1.13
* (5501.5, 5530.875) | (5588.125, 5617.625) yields 1.03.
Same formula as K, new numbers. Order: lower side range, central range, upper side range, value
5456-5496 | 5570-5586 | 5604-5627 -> 0.2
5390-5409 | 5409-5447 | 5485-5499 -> -2.3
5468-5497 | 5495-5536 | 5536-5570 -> 1.2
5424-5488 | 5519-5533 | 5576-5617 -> -0.8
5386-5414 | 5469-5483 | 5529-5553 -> 0.1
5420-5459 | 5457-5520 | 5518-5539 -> 0.6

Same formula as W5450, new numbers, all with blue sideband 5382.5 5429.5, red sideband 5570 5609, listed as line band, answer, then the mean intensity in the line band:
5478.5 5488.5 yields -0.8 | 37.3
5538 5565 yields -2.8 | 38.9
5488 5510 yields -0.8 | 35.8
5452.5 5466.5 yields -0.6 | 35.6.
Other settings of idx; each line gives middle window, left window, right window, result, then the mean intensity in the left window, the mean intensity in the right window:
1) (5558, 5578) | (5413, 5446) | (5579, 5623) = -0.06 mag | 34.8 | 36.1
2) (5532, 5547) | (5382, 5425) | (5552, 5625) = -0.06 mag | 33.4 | 36.9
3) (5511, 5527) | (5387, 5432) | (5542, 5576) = 0.03 mag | 33.1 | 38.4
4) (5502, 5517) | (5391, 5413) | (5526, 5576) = 0.04 mag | 30.9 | 38.2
